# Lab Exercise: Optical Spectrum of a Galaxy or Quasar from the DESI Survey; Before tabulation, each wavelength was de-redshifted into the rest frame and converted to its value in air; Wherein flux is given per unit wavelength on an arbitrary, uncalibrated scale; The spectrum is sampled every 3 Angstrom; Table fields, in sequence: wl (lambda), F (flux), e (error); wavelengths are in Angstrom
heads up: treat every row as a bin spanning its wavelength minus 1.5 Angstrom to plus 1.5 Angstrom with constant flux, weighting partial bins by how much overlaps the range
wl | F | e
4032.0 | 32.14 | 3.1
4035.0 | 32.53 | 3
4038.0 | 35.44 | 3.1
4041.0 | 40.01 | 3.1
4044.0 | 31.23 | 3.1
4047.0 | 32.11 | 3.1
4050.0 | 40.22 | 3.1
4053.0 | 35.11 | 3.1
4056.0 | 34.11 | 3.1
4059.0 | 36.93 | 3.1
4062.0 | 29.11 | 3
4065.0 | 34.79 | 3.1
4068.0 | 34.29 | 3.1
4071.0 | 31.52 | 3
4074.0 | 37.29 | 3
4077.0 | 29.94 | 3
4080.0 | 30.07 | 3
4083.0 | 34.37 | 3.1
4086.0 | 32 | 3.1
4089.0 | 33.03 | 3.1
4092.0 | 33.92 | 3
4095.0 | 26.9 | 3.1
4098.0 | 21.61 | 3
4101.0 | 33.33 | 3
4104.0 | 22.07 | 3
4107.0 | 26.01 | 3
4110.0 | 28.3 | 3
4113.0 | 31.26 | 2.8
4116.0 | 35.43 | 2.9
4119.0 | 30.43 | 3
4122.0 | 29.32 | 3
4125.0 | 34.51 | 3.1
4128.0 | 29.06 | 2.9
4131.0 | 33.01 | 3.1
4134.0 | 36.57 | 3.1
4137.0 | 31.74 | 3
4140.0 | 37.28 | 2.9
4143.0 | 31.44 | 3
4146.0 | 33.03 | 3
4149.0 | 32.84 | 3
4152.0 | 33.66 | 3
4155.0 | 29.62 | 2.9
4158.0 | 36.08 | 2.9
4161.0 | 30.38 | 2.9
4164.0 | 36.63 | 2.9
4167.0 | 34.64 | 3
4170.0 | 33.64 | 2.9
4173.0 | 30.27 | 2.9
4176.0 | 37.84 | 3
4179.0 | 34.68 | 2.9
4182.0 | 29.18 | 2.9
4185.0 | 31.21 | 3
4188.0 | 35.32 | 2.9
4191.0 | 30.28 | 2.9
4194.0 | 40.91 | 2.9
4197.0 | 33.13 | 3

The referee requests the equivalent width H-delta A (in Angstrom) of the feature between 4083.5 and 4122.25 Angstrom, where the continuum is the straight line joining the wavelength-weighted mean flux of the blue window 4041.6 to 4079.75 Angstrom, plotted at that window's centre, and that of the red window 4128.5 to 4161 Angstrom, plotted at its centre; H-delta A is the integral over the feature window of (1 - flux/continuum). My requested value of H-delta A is 4.5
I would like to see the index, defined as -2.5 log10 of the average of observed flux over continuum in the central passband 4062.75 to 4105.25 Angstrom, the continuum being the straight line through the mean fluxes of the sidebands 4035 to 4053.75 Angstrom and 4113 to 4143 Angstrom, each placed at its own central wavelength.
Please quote 0.11 mag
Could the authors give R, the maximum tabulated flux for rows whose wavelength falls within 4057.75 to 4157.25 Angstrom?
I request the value 37.29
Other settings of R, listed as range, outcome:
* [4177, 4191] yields 35.32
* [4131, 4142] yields 37.28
